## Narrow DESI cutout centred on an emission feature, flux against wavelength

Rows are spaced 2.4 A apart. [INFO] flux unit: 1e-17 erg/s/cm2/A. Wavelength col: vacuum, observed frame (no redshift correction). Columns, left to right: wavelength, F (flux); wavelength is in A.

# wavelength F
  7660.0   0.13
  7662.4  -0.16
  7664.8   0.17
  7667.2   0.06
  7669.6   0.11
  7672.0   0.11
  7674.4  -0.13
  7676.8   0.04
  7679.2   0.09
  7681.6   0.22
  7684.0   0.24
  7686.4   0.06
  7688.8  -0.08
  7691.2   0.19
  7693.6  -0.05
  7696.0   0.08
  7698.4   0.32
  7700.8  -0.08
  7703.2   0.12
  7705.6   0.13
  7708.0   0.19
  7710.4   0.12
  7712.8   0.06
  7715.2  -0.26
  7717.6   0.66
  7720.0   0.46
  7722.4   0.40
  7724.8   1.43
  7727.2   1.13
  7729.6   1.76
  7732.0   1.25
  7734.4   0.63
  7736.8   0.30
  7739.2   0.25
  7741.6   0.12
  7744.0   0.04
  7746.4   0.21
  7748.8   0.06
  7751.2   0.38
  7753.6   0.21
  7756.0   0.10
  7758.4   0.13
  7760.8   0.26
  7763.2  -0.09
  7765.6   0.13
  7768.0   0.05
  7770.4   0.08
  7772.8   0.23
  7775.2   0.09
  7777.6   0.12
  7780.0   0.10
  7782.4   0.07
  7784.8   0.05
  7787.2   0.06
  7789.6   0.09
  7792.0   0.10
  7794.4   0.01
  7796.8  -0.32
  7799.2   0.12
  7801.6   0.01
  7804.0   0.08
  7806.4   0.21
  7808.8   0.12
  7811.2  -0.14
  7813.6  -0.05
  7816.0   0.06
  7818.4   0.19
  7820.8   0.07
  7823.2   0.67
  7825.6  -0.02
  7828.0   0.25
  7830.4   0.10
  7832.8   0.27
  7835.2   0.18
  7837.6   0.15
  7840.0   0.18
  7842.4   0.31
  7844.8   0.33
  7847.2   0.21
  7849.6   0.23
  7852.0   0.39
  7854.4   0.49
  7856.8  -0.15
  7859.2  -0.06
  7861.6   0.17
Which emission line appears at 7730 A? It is [O II] 3727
